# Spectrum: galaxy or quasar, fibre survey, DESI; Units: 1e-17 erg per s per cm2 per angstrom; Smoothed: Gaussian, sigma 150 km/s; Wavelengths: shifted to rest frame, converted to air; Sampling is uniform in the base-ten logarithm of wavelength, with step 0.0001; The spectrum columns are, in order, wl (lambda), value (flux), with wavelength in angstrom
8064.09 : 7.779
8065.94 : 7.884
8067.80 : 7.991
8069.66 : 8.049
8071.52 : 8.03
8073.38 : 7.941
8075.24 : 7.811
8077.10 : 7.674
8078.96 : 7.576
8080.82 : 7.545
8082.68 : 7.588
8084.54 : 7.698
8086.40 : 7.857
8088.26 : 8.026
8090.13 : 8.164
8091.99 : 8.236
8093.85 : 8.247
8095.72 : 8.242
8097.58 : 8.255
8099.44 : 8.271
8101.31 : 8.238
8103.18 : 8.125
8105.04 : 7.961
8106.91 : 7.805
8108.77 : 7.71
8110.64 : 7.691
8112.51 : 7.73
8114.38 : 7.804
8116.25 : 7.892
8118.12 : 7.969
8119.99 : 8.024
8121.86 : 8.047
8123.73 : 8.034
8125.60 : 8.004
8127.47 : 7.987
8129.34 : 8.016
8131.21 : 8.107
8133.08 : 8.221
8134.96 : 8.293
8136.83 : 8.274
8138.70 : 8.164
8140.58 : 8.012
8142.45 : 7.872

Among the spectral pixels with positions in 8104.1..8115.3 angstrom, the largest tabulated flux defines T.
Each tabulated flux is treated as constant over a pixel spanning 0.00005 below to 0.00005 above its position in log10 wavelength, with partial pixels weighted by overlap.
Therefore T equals 7.961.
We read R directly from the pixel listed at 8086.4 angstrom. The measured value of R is 7.857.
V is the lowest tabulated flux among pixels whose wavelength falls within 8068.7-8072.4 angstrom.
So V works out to 8.03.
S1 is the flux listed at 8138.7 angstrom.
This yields 8.164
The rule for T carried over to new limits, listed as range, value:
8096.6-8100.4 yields 8.271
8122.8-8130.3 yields 8.034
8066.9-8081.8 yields 8.049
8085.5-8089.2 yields 8.026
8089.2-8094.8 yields 8.247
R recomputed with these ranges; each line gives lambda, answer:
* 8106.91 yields 7.805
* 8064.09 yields 7.779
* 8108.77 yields 7.71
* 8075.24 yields 7.811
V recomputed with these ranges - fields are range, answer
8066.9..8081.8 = 7.545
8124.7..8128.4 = 7.987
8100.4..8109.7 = 7.71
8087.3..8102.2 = 8.026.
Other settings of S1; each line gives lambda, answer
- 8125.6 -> 8.004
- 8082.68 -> 7.588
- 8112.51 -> 7.73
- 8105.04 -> 7.961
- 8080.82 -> 7.545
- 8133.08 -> 8.221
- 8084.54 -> 7.698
